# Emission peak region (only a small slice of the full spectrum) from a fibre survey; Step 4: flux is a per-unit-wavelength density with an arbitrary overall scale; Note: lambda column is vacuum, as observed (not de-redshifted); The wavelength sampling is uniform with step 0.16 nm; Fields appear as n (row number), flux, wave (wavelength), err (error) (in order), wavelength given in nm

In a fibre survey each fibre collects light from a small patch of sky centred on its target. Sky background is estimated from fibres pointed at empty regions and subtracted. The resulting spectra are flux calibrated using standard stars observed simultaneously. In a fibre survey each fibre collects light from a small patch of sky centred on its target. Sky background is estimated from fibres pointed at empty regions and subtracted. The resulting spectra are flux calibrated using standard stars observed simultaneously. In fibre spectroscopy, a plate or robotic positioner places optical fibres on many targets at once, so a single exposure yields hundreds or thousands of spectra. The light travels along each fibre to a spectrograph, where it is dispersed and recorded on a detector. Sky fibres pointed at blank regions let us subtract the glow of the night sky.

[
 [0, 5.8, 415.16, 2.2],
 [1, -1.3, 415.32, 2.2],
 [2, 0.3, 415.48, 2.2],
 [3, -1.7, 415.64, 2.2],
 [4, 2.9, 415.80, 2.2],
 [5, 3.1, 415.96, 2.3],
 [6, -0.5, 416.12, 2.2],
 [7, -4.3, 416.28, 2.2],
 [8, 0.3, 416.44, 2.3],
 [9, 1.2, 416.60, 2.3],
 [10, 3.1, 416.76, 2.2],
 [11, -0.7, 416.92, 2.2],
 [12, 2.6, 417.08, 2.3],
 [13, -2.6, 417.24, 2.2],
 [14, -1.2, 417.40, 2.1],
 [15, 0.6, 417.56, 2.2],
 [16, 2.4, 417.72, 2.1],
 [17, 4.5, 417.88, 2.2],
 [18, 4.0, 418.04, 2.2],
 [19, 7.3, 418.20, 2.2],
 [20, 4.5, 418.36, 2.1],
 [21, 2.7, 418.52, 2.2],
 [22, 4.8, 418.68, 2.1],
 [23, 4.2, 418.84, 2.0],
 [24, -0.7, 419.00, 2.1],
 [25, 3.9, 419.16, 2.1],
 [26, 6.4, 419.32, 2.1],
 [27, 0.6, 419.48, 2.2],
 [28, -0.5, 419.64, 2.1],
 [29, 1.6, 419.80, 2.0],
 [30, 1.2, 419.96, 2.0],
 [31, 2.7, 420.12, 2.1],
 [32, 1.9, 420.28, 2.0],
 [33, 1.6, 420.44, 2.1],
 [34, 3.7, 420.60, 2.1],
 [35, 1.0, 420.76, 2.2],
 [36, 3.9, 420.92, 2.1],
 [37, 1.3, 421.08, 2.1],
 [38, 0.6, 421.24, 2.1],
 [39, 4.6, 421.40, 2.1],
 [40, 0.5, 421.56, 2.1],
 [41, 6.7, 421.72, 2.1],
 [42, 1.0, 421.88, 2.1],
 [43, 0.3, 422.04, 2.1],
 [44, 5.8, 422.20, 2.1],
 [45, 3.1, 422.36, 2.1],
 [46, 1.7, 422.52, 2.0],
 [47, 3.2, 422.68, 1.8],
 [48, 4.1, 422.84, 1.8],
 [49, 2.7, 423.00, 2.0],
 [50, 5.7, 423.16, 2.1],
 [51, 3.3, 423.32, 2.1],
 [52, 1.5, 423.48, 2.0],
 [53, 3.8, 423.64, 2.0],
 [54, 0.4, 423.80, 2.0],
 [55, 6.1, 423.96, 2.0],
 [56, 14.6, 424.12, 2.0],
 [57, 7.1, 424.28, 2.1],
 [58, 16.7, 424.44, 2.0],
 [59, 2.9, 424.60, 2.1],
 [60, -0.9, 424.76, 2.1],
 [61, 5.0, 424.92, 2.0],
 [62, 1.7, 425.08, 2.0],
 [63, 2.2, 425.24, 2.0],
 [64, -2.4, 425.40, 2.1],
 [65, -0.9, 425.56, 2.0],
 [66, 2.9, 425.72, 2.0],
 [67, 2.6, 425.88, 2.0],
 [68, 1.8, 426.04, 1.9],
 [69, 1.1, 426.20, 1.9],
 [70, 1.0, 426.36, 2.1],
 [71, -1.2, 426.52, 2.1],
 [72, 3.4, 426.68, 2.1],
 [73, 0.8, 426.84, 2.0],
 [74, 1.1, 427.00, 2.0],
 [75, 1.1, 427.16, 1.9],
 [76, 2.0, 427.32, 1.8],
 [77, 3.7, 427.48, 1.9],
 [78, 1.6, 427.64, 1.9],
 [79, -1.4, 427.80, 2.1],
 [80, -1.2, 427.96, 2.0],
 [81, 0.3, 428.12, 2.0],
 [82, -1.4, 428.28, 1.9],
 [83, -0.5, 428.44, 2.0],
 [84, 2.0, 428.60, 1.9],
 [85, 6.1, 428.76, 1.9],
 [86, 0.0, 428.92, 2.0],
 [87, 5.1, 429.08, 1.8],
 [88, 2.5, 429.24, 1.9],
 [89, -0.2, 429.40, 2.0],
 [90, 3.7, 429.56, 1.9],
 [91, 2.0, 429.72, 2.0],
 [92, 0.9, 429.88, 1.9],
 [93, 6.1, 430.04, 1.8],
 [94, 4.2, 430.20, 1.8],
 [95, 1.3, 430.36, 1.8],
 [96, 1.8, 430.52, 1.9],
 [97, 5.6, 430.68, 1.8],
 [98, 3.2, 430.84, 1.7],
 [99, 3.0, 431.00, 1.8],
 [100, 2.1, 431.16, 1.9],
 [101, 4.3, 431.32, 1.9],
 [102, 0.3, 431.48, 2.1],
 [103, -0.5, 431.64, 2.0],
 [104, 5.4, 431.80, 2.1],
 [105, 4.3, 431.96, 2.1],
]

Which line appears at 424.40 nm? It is [O II]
